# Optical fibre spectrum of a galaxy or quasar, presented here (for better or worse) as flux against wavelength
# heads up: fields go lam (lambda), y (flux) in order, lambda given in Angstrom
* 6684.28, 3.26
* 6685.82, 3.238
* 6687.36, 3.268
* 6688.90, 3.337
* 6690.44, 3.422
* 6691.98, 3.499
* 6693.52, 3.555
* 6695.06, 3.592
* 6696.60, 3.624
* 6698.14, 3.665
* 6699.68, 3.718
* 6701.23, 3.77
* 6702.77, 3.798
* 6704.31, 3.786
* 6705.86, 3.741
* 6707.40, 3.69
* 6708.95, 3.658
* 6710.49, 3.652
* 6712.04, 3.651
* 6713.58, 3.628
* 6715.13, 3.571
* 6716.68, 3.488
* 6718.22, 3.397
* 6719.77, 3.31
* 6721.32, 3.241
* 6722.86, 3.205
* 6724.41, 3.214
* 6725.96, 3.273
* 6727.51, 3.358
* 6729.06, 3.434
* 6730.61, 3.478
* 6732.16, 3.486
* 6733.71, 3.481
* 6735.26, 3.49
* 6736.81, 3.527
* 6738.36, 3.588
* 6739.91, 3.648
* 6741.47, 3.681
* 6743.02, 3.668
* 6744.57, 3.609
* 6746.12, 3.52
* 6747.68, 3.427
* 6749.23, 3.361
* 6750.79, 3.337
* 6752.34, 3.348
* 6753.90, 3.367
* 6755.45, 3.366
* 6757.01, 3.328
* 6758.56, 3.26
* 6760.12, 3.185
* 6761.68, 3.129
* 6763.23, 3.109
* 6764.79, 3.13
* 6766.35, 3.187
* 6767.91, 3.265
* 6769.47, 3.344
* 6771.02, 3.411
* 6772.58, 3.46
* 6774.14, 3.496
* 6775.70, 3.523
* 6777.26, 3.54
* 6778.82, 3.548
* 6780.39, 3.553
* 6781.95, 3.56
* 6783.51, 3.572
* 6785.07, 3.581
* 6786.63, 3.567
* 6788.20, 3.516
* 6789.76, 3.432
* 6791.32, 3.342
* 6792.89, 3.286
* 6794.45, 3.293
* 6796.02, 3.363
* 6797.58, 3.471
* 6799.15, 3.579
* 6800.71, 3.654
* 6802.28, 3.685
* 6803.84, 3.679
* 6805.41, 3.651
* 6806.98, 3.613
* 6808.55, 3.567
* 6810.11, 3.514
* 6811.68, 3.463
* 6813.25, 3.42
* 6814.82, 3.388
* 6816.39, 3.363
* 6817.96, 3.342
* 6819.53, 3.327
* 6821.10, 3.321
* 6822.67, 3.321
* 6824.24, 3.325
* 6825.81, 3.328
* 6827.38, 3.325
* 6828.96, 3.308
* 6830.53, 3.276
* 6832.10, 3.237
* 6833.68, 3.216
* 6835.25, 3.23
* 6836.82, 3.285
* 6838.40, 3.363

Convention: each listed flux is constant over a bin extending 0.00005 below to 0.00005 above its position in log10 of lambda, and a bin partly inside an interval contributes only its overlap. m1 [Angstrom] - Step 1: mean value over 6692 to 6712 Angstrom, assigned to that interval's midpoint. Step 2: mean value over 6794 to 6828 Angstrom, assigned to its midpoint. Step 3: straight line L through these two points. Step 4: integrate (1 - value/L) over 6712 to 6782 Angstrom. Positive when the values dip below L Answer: 3.4 Angstrom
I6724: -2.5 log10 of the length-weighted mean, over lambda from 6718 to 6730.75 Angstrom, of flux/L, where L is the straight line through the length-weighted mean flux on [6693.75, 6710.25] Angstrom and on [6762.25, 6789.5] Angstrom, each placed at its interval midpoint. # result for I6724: 0.096 mag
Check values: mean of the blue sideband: 3.7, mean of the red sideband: 3.43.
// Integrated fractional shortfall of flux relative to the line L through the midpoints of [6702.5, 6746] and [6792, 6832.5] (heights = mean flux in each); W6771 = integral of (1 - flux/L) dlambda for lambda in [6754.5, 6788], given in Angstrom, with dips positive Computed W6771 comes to 0.8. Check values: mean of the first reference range 3.52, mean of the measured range 3.39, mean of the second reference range 3.43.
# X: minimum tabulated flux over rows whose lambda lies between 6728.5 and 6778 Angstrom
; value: 3.109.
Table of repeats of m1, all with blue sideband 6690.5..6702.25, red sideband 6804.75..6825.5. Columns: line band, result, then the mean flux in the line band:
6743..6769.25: 1.5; 3.32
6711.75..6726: 0.8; 3.4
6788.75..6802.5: 0.0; 3.45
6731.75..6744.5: -0.1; 3.58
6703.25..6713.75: -0.3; 3.69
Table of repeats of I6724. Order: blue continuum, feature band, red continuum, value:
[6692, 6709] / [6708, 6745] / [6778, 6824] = 0.043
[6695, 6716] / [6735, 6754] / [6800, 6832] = 0.027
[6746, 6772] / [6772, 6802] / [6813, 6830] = -0.057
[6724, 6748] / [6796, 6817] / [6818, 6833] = -0.060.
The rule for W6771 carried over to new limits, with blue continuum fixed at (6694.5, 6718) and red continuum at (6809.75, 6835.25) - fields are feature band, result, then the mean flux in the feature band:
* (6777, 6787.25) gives -0.3 Angstrom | 3.56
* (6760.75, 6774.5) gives 0.9 Angstrom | 3.27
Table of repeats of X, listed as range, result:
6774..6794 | 3.286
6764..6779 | 3.13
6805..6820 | 3.327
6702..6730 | 3.205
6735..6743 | 3.49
